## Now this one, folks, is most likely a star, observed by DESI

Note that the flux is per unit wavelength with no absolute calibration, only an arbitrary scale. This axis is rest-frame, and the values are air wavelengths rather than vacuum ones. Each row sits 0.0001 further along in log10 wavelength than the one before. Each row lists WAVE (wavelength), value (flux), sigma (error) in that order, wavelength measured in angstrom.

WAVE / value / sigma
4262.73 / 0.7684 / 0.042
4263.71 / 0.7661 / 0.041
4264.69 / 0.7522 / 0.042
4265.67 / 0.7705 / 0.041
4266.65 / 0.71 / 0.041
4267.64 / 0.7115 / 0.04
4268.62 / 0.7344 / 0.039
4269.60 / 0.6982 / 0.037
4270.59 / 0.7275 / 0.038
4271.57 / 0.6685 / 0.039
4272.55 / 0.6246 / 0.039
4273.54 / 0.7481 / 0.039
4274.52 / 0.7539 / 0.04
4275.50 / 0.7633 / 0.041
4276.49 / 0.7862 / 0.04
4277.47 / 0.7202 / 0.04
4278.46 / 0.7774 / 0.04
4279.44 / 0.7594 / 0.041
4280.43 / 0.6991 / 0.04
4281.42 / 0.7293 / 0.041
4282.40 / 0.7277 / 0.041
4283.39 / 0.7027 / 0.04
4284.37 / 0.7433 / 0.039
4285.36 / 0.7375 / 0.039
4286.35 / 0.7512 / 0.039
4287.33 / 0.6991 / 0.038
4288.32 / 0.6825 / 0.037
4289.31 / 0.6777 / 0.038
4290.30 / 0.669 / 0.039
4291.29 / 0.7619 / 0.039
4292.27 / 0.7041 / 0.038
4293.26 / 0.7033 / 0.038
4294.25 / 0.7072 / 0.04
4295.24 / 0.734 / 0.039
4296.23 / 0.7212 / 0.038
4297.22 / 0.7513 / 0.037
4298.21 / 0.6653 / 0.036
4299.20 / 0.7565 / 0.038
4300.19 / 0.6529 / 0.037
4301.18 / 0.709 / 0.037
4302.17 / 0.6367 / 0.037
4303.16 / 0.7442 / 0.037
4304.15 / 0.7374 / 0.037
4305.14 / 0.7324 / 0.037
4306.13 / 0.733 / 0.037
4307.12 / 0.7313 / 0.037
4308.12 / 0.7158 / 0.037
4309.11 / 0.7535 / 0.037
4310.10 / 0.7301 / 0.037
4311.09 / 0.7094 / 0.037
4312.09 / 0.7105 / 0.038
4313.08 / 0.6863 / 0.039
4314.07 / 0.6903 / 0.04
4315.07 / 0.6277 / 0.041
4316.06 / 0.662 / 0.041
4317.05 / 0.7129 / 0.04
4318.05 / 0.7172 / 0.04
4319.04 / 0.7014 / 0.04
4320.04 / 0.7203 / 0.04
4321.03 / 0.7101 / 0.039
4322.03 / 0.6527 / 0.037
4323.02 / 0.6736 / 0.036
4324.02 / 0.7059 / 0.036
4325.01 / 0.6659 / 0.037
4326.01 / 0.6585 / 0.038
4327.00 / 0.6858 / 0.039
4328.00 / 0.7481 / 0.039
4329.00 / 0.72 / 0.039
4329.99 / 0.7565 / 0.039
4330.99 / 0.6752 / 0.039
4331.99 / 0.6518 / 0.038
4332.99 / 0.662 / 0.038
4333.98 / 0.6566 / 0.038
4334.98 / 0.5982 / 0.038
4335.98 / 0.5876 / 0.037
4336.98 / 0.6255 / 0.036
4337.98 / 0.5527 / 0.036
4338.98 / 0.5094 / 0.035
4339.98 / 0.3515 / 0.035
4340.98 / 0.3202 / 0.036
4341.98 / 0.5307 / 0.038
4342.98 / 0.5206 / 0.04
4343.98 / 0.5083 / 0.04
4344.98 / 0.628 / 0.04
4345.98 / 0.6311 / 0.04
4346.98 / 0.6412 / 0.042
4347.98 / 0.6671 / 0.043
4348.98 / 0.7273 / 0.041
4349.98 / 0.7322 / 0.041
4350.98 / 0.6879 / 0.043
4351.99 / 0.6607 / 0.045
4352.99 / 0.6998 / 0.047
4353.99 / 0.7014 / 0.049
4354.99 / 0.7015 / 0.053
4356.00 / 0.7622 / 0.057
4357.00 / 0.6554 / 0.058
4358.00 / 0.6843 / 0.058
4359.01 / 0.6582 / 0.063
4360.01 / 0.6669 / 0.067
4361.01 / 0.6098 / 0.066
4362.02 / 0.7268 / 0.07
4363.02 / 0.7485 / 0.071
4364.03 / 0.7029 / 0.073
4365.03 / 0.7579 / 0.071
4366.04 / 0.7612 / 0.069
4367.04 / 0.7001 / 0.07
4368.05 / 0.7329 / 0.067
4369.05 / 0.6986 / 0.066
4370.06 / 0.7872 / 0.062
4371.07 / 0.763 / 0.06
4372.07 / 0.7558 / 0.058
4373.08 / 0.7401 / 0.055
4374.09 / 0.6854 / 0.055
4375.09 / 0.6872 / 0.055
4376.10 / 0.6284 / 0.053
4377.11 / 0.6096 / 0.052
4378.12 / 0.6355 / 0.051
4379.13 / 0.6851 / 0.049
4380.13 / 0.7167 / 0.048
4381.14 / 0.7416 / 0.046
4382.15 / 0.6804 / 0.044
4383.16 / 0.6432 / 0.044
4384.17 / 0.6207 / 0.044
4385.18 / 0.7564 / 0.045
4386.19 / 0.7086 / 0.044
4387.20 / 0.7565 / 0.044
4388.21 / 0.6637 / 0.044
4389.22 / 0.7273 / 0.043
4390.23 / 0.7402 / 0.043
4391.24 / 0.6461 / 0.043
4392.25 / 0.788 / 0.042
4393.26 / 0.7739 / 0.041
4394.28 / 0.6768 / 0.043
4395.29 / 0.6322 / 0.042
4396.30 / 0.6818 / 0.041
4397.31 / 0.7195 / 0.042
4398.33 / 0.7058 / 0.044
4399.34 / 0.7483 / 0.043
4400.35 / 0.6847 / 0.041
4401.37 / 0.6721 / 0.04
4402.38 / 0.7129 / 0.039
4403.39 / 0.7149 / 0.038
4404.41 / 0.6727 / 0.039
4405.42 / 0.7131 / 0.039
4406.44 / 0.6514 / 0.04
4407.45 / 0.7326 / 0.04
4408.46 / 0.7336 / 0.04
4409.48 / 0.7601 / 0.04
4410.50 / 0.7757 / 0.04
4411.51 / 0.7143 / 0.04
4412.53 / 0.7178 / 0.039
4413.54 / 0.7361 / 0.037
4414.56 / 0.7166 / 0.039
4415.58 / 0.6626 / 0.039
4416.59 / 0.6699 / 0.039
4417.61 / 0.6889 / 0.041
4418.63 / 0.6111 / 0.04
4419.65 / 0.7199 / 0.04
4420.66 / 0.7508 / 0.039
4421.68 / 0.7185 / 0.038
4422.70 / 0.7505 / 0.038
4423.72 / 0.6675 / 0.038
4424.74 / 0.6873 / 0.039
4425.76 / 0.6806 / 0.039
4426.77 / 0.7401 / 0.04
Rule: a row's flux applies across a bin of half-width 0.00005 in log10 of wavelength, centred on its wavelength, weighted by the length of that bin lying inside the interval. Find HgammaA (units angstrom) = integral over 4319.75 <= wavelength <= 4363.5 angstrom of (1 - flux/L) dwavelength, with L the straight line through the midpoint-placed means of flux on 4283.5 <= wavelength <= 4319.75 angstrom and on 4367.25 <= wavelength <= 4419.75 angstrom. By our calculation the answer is 3.8 angstrom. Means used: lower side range 0.71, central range 0.646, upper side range 0.704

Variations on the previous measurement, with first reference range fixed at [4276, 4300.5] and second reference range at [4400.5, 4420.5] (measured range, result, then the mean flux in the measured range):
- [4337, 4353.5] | 2.9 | 0.587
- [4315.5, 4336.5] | 1.0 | 0.682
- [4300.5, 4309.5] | 0.0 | 0.72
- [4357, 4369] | 0.1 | 0.703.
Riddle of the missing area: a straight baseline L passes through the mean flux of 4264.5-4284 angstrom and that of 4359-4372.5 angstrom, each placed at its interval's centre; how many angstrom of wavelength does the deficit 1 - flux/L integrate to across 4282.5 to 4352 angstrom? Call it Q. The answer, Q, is 5.0 angstrom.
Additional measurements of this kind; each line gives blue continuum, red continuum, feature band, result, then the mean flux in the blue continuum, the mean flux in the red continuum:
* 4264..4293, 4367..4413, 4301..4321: 0.3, 0.724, 0.706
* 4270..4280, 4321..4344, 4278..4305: -0.7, 0.732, 0.614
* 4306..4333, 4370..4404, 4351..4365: 0.1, 0.699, 0.701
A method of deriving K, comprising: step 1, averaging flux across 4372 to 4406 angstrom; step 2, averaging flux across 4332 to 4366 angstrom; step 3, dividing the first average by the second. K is 1.1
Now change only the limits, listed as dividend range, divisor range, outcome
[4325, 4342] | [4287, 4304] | 0.86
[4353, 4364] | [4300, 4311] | 0.96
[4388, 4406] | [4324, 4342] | 1.15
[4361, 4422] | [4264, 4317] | 0.99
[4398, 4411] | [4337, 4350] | 1.28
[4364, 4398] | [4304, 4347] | 1.08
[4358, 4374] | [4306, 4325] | 1.03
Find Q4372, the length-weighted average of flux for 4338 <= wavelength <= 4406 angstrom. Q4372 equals 0.676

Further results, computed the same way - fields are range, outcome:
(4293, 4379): 0.677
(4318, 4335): 0.689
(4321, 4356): 0.635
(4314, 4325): 0.688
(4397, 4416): 0.713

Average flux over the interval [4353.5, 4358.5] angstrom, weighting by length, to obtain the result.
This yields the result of 0.701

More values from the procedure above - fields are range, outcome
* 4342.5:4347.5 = 0.587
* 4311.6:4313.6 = 0.7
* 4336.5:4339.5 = 0.56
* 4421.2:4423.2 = 0.734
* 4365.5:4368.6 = 0.732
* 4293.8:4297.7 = 0.728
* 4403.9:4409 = 0.701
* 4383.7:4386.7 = 0.696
